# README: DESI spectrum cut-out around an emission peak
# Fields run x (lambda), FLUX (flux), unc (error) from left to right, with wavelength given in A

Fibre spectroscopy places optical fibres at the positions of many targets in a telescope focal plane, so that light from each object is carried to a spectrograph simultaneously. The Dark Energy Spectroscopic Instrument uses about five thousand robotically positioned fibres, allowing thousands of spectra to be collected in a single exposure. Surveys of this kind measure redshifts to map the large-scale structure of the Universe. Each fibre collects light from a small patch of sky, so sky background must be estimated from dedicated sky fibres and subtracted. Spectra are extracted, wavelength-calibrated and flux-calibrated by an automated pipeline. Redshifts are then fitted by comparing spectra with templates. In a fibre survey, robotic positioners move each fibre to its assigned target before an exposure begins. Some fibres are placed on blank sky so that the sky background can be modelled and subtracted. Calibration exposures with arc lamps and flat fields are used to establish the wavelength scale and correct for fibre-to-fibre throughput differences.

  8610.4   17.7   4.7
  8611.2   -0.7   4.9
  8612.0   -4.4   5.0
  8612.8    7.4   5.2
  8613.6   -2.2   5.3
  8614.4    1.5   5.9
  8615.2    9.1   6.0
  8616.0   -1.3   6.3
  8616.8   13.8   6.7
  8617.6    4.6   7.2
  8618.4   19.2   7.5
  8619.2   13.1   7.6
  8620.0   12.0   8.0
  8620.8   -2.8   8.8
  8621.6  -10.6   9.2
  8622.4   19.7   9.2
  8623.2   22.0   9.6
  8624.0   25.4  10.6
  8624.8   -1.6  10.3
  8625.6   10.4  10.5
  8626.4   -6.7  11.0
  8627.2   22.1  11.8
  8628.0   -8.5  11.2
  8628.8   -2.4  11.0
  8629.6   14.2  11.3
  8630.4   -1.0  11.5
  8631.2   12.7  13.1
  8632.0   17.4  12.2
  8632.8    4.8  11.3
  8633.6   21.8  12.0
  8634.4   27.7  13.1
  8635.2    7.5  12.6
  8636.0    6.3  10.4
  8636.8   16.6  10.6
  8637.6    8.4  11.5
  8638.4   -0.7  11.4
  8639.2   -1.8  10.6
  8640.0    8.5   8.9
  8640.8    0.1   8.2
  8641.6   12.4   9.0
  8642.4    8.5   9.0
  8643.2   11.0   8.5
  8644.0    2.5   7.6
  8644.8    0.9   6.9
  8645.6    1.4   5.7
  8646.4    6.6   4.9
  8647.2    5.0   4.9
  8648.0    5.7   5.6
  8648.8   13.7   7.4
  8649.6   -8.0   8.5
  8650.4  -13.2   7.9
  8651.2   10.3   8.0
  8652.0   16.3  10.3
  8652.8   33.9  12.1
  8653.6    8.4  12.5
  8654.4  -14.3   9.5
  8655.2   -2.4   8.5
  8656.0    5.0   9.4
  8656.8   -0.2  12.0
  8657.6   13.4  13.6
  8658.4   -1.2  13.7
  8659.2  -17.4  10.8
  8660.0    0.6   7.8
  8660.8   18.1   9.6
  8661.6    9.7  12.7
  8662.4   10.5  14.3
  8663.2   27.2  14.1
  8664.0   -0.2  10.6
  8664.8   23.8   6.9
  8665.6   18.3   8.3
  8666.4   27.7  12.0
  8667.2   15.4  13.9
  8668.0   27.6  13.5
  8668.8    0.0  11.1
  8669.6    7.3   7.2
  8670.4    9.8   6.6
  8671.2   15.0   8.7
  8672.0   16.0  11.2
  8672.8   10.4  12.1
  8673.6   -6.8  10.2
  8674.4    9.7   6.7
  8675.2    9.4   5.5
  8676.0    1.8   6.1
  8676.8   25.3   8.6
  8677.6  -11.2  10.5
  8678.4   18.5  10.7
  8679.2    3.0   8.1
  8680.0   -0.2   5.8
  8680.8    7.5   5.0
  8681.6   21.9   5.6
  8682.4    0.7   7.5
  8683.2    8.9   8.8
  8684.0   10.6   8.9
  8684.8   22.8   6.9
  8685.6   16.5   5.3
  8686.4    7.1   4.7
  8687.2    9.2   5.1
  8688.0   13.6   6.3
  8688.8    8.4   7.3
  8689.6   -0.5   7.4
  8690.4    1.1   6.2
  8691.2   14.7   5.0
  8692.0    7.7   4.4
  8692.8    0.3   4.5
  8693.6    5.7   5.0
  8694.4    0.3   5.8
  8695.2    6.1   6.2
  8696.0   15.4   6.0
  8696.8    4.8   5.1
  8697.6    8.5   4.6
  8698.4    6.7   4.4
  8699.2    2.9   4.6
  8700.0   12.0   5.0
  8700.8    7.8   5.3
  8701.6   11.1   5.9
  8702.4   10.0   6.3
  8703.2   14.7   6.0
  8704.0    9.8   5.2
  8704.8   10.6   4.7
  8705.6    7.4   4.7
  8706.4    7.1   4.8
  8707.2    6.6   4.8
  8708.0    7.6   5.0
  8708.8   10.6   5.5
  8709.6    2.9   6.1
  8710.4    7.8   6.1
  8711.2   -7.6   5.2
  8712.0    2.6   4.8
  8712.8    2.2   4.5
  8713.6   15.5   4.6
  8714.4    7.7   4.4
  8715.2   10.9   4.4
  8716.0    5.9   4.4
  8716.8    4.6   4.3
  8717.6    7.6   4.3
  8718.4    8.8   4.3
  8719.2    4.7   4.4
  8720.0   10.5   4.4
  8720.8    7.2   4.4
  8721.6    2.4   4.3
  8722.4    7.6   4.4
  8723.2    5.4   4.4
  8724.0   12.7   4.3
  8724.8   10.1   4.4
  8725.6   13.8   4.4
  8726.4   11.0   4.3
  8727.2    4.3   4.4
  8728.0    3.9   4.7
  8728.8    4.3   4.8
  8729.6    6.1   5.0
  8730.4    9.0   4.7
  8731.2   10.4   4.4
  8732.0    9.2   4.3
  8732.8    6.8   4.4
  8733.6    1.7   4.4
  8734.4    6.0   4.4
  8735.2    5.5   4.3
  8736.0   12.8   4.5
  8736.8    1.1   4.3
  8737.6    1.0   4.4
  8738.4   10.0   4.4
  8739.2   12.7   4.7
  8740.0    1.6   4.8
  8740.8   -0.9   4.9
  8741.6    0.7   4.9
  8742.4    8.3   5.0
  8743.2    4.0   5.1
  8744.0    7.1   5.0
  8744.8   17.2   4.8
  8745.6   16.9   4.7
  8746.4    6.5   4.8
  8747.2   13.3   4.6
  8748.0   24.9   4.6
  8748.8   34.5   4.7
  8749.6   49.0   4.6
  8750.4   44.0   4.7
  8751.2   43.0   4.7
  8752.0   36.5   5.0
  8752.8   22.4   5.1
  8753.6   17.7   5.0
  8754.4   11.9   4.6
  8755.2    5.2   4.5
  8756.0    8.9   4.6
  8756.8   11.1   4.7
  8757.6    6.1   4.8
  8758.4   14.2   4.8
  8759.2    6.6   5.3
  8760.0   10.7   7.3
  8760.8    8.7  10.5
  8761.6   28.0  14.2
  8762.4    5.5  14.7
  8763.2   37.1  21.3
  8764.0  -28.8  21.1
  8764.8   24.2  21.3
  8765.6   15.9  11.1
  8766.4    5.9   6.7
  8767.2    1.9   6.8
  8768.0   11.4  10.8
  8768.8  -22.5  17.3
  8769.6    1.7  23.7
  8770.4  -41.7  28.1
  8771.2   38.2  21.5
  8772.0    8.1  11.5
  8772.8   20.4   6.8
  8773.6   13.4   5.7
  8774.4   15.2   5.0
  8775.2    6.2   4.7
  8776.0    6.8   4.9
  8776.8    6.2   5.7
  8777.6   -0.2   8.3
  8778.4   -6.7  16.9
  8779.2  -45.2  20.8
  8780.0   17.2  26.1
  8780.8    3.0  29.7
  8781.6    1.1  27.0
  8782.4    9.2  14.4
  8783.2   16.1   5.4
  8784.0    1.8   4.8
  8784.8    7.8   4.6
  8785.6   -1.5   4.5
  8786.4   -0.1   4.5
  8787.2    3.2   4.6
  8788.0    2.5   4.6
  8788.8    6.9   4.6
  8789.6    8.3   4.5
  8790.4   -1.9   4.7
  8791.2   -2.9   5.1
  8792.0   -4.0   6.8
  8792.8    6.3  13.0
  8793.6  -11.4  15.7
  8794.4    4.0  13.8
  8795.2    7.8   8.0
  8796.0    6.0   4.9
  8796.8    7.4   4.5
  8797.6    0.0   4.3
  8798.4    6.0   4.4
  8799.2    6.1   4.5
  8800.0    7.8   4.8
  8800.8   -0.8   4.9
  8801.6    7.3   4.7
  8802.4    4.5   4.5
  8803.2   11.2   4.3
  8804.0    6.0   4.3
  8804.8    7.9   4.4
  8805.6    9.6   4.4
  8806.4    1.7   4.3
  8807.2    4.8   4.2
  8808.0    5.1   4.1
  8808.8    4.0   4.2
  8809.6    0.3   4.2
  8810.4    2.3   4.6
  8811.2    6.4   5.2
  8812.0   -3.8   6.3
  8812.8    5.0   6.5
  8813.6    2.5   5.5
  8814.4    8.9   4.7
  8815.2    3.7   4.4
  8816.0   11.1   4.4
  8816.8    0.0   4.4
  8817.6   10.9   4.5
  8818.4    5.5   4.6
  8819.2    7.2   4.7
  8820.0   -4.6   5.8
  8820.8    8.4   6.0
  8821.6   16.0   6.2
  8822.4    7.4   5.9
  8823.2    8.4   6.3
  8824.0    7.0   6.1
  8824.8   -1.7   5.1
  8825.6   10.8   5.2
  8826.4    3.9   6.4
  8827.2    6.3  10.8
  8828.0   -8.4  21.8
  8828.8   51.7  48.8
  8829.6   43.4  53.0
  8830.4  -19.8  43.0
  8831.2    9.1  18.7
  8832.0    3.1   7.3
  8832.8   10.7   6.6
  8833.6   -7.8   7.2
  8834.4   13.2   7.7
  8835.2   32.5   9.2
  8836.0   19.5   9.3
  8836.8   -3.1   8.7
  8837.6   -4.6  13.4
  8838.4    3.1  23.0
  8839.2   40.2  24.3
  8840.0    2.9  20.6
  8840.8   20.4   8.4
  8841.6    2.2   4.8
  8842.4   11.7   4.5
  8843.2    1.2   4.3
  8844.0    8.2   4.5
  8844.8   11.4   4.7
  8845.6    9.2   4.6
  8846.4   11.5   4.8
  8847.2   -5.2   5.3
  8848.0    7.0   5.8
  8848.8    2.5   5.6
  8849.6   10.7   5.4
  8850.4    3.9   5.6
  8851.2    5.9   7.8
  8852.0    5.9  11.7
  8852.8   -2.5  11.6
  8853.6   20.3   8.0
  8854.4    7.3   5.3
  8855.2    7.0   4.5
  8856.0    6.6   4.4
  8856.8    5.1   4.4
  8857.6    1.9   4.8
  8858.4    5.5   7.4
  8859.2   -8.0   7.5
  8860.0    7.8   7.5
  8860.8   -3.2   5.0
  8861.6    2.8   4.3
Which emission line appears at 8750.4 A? H-beta 4861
